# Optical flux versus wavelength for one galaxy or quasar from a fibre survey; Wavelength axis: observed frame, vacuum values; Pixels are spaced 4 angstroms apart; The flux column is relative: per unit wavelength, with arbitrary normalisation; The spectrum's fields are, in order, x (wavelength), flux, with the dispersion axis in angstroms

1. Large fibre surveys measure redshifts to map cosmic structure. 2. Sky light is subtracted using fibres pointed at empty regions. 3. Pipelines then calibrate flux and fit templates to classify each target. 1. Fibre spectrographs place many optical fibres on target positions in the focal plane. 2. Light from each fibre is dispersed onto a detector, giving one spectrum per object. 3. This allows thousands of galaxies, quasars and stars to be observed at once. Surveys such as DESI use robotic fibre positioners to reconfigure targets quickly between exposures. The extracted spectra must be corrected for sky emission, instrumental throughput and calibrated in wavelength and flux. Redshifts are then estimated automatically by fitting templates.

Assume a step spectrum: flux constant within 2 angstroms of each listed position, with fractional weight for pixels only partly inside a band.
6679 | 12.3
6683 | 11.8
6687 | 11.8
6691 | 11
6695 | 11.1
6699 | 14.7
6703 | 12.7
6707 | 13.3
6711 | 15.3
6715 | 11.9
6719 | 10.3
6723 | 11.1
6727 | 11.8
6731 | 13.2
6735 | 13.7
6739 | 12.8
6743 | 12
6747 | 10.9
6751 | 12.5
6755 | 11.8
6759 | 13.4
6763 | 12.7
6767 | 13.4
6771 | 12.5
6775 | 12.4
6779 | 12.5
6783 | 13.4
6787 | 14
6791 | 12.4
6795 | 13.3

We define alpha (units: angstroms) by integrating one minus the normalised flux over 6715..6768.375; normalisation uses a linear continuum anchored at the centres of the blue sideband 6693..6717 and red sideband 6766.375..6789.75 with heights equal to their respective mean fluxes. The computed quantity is 3.4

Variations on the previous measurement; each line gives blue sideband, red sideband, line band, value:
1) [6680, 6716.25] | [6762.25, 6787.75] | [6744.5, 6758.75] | 1.0 angstroms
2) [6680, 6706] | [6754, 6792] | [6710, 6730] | 0.8 angstroms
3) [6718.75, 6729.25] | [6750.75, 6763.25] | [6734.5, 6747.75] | -0.4 angstroms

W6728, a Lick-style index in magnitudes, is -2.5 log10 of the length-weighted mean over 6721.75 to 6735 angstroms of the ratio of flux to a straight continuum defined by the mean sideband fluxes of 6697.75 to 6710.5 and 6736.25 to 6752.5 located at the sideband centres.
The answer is 0.03 mag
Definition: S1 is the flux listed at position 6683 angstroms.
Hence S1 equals 11.8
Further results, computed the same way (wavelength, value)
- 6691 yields 11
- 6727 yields 11.8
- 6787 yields 14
